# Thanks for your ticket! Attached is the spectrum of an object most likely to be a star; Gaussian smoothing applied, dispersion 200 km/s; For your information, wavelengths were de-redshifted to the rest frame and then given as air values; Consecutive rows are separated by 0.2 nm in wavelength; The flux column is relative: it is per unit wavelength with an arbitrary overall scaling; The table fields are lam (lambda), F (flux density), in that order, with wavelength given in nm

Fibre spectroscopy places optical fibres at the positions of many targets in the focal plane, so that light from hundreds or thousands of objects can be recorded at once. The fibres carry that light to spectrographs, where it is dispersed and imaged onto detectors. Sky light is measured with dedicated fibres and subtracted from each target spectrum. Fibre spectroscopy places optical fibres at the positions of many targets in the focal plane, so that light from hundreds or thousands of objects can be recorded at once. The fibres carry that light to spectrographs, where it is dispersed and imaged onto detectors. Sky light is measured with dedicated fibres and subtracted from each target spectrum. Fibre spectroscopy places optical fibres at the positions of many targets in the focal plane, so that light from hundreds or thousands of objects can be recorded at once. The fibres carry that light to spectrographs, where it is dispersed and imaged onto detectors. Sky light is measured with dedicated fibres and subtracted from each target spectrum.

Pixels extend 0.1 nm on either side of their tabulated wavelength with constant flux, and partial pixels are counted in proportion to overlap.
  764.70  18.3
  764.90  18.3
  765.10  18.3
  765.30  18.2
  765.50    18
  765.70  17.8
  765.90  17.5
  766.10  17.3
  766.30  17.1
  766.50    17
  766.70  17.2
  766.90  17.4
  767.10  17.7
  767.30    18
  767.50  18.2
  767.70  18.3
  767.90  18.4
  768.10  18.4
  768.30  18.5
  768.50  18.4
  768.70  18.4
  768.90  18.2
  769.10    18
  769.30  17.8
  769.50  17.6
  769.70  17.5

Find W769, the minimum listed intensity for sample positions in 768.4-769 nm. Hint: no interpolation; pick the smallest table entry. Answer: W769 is 18.2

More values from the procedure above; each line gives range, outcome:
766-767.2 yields 17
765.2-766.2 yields 17.3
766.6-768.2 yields 17.2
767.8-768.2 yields 18.4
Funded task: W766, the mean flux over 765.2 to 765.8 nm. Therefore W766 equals 18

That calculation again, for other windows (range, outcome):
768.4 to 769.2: 18.3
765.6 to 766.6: 17.3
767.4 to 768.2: 18.3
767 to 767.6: 18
